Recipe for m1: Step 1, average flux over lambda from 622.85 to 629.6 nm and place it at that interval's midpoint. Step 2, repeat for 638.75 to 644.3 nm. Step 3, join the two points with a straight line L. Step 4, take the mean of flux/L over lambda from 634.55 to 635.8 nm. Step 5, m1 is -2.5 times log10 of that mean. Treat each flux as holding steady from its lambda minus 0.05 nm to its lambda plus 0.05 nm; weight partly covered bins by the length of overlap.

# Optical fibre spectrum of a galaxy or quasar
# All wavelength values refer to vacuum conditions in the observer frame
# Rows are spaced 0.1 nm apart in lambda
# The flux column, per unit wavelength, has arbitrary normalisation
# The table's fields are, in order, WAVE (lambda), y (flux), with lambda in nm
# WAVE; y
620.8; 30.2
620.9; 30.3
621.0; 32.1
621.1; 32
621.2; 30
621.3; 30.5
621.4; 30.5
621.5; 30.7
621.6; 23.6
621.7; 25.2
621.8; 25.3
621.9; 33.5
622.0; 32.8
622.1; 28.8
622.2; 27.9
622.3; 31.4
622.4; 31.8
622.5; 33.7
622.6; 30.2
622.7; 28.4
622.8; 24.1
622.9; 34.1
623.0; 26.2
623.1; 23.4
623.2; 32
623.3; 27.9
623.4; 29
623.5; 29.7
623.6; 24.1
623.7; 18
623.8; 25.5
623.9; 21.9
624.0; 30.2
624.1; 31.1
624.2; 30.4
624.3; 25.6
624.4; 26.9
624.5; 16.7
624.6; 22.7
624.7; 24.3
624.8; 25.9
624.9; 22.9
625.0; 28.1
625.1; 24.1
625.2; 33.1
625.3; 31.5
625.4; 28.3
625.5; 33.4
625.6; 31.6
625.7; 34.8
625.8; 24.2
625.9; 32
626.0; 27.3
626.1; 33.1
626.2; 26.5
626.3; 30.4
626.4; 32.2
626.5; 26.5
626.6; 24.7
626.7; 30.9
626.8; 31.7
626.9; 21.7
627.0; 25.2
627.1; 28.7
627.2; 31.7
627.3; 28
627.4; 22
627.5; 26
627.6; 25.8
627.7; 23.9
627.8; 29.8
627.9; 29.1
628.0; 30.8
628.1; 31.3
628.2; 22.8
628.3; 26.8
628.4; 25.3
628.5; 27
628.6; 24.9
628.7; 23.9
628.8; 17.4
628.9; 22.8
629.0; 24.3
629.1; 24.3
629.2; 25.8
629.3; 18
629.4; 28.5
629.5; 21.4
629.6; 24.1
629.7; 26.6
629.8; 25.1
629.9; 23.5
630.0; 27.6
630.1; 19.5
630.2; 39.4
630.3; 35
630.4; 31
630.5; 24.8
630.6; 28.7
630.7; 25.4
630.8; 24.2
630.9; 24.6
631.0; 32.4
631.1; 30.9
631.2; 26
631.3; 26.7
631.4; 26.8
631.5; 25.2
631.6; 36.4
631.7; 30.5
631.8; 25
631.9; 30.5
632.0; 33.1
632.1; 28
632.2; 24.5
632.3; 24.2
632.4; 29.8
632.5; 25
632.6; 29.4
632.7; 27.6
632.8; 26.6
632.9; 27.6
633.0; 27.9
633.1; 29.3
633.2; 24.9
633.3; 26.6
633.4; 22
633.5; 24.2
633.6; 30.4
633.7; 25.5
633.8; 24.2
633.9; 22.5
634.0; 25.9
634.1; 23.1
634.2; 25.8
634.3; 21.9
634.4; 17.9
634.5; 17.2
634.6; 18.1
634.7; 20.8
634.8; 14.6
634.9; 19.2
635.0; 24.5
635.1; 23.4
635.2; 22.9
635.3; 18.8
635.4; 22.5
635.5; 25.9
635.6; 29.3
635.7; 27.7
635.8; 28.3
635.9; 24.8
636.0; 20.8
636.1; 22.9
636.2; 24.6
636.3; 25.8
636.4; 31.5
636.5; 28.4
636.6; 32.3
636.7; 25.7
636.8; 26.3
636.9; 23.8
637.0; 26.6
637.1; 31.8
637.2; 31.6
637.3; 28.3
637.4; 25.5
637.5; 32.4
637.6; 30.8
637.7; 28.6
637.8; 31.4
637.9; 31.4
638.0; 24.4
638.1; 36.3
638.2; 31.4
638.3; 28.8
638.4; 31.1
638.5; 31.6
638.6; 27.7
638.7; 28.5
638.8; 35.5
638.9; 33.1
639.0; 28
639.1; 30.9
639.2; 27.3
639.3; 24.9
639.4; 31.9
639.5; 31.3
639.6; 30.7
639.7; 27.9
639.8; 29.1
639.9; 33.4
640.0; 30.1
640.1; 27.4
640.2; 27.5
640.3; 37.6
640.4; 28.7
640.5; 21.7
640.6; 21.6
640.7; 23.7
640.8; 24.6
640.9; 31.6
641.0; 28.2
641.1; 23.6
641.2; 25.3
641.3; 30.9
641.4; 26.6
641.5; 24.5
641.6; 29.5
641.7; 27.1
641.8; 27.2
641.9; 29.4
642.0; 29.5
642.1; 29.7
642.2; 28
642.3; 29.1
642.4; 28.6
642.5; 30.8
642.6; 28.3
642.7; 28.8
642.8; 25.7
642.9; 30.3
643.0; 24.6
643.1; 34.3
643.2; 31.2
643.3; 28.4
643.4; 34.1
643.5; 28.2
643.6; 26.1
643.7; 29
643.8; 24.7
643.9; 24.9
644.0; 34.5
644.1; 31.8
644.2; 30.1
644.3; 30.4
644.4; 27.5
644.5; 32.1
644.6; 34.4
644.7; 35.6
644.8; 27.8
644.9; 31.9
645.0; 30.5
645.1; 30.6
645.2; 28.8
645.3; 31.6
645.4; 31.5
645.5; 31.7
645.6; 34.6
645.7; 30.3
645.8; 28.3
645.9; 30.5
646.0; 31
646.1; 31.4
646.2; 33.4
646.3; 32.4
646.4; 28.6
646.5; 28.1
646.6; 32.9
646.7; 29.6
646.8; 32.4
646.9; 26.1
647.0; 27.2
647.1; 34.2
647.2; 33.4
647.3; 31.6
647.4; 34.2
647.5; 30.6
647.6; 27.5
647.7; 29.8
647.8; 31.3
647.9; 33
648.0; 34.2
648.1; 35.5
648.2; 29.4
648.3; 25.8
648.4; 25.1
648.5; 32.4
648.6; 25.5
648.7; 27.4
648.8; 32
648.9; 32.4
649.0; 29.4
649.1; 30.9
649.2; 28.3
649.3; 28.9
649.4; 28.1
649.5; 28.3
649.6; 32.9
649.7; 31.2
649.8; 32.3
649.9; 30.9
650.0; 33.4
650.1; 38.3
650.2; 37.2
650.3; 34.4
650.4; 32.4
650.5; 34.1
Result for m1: 0.23 mag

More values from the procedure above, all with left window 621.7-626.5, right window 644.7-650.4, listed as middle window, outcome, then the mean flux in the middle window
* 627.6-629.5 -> 0.14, 25.3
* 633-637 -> 0.21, 24.3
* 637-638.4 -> -0.01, 30.1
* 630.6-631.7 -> 0.04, 28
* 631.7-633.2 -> 0.05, 27.7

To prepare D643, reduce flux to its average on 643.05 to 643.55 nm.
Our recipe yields 31.2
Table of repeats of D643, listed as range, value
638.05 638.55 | 31.8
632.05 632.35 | 25.6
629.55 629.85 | 25.3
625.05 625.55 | 30.1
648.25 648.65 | 27.2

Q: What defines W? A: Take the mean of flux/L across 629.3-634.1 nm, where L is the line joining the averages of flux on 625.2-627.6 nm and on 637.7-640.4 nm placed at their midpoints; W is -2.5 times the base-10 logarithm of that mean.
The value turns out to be 0.09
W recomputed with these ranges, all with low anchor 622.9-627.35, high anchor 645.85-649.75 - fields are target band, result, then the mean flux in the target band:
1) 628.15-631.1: 0.098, 25.8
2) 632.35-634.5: 0.130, 25.4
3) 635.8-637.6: 0.066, 27.4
